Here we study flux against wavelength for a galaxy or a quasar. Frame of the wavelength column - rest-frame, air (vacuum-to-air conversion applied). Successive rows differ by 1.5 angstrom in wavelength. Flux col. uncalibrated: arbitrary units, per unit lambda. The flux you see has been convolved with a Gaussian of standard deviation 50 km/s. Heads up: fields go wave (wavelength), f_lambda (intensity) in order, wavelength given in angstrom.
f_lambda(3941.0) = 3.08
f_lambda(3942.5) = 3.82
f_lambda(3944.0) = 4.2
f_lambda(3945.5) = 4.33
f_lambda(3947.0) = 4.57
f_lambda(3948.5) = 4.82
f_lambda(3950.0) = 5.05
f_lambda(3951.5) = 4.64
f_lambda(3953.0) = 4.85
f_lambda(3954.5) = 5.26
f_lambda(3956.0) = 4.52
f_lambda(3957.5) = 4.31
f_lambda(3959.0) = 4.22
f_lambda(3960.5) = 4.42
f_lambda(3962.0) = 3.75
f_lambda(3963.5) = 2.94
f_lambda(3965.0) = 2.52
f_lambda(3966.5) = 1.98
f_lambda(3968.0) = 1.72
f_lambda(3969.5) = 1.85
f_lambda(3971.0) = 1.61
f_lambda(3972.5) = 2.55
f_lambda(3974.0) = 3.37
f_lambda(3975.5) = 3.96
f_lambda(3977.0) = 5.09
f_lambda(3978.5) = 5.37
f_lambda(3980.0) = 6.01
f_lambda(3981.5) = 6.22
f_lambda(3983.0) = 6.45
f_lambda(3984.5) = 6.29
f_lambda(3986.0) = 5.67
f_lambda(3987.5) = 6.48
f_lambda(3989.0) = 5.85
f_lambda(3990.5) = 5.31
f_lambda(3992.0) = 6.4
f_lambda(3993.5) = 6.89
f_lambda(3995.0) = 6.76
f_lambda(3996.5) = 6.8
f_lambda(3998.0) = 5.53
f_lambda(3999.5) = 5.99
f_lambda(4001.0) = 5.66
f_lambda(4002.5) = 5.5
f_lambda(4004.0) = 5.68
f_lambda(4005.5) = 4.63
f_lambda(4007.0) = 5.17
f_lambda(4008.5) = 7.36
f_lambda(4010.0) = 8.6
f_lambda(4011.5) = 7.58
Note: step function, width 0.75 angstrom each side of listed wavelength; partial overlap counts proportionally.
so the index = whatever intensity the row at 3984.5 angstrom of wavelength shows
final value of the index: 6.29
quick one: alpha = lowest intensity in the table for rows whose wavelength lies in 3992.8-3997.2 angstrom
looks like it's 6.76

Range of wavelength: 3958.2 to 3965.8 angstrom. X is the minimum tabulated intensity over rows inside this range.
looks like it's 2.52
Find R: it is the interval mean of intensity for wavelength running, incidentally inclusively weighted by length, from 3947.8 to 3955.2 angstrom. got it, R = 4.92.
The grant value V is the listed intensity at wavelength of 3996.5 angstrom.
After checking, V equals 6.8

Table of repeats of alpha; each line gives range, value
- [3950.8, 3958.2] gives 4.31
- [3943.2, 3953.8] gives 4.2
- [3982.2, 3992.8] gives 5.31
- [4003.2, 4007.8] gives 4.63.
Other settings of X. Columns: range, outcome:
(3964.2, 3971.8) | 1.61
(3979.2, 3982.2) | 6.01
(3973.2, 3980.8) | 3.37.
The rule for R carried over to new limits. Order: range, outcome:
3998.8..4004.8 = 5.7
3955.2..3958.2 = 4.43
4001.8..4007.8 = 5.26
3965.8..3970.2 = 1.85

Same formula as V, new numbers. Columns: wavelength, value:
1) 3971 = 1.61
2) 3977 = 5.09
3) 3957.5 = 4.31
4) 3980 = 6.01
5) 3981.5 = 6.22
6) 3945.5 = 4.33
